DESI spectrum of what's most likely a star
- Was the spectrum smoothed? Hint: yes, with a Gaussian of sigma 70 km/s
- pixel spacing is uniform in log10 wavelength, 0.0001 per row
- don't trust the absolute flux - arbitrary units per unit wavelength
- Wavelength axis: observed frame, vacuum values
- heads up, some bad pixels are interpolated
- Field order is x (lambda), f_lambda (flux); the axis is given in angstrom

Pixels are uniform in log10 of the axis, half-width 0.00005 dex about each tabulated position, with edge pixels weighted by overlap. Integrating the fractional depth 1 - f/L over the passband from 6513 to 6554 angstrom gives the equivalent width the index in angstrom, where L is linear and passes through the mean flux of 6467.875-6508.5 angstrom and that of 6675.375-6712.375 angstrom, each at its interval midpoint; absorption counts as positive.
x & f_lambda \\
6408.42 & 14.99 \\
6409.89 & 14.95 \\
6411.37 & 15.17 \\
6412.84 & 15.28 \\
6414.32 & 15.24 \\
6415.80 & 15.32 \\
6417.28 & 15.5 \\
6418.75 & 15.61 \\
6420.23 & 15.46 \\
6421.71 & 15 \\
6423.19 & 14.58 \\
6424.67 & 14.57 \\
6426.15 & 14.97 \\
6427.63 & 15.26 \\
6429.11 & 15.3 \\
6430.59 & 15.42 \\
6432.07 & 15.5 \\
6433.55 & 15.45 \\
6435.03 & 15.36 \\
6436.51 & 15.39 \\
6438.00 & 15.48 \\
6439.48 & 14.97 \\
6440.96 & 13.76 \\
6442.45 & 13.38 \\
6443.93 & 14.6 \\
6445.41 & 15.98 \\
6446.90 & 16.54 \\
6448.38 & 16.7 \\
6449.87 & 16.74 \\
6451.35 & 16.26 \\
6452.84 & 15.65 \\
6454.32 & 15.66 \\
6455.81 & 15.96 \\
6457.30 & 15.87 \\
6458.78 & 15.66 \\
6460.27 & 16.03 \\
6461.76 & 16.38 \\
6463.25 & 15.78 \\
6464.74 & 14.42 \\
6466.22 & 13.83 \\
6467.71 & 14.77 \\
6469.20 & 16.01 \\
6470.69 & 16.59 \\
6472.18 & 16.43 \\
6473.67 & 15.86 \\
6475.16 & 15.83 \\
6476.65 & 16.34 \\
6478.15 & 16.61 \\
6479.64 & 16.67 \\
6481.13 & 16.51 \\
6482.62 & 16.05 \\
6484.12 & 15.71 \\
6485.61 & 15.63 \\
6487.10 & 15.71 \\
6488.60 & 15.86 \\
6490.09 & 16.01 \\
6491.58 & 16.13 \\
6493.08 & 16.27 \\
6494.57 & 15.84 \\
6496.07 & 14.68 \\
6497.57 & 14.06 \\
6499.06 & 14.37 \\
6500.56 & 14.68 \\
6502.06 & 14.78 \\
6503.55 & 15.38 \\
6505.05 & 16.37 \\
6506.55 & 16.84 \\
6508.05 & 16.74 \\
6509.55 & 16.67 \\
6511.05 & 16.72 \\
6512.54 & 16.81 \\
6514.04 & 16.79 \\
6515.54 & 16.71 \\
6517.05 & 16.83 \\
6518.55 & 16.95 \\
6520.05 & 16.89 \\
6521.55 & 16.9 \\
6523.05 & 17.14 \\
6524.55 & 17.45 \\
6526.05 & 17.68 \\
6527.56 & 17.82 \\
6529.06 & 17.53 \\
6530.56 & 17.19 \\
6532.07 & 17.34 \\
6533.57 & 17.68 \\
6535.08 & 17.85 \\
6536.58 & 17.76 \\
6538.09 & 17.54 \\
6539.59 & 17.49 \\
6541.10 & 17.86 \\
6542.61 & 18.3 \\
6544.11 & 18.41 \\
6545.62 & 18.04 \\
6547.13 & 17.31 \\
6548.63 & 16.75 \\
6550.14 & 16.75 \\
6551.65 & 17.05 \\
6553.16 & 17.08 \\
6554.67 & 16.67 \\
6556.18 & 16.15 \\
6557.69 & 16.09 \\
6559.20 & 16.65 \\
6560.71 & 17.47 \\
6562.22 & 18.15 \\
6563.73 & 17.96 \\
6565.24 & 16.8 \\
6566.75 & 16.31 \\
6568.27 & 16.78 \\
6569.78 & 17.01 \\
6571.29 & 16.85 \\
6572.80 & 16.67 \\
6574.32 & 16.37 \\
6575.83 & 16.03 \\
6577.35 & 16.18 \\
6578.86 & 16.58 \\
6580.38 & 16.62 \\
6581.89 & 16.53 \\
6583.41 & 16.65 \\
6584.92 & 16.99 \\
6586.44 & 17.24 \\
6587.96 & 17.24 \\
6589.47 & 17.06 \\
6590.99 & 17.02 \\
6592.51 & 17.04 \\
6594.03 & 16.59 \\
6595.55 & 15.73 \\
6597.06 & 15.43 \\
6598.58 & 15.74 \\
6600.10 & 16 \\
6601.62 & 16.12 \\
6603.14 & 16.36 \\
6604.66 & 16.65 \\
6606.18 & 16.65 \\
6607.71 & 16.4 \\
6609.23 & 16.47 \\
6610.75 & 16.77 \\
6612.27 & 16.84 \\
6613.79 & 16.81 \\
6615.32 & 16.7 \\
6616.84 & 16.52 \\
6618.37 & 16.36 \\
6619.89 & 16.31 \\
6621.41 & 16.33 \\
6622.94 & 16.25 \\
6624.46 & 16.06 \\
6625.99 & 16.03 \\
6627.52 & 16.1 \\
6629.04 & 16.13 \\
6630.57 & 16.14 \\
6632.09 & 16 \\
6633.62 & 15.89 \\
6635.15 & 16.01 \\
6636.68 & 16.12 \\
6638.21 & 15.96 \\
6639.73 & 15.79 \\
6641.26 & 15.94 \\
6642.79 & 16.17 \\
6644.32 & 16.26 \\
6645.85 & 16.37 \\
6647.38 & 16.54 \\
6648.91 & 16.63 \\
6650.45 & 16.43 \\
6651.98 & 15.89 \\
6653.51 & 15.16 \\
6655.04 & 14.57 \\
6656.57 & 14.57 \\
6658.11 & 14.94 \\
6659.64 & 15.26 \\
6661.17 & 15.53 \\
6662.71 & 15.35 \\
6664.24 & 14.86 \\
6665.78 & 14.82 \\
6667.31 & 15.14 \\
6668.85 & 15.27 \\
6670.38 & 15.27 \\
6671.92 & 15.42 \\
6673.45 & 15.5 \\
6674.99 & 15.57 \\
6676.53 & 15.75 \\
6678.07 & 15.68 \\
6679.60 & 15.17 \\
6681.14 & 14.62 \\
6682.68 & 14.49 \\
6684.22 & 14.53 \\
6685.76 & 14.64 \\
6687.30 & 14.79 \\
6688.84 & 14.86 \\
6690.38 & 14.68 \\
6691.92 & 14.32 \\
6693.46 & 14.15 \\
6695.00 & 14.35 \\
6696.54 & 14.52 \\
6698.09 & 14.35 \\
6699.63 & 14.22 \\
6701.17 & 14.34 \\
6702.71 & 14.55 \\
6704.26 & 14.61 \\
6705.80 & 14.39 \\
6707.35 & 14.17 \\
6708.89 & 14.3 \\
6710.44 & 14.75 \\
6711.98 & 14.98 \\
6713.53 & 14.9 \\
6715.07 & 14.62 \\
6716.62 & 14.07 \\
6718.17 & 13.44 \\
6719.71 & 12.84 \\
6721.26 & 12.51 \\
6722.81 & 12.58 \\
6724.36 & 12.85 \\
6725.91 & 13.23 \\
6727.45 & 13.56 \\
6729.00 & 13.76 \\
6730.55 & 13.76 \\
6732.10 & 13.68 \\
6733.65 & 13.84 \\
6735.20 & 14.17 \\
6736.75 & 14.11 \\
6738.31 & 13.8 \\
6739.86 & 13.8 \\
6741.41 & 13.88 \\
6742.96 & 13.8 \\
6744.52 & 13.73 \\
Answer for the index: -4.75 angstrom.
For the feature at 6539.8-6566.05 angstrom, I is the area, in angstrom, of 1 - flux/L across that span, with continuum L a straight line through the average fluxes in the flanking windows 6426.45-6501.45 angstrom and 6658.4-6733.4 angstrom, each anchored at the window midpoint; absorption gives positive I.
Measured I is -3.6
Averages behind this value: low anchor 15.6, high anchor 14.5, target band 17.3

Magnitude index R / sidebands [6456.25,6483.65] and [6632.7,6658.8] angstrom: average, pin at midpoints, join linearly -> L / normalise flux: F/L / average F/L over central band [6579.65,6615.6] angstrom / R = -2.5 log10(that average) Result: -0.05 mag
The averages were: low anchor 15.9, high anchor 15.8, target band 16.6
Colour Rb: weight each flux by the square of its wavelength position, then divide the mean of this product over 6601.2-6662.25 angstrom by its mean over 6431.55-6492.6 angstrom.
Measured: 1.1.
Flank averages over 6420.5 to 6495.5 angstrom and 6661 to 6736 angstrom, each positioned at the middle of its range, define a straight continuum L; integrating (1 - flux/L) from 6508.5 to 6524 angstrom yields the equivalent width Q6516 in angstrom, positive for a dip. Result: -1.5 angstrom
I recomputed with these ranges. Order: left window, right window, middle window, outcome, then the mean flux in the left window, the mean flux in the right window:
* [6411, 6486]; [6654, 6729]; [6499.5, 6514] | -0.8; 15.6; 14.5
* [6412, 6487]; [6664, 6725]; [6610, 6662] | -4.5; 15.6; 14.5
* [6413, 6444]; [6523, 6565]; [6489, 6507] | 1.1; 15.1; 17.4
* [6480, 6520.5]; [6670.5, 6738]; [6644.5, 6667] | -1.2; 16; 14.3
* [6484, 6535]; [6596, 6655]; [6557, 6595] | -1.3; 16.4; 16.2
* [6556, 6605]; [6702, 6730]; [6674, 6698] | -0.5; 16.6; 13.9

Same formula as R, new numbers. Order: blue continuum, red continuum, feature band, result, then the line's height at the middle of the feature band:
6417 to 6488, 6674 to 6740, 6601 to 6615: -0.13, 14.8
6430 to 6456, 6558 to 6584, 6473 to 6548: -0.03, 16.2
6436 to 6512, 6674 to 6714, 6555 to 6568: -0.11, 15.3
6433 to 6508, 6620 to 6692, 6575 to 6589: -0.07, 15.6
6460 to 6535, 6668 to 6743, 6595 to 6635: -0.08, 15.1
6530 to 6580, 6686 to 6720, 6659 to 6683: -0.02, 15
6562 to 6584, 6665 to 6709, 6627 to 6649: -0.03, 15.6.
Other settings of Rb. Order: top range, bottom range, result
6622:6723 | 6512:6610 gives 0.92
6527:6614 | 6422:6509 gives 1.12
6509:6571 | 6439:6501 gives 1.12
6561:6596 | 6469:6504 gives 1.10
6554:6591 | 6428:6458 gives 1.13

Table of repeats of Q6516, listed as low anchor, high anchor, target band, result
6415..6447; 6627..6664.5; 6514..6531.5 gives -2.0 angstrom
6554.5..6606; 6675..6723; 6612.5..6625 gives -0.4 angstrom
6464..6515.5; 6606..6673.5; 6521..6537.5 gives -1.7 angstrom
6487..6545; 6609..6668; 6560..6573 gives -0.6 angstrom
